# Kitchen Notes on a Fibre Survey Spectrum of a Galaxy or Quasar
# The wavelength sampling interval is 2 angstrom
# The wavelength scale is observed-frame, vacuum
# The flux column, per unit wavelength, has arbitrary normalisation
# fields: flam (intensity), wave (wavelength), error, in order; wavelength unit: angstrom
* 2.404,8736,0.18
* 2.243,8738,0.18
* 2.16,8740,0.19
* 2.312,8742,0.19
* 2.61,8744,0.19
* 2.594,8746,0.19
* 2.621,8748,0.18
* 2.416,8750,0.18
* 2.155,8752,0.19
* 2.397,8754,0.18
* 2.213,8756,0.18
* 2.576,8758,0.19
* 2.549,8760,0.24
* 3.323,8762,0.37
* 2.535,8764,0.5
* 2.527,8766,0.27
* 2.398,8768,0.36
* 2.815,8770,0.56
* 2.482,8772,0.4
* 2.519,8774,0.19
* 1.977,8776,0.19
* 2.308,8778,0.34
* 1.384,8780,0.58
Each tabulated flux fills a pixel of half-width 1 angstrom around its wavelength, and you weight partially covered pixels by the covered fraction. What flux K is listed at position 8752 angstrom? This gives 2.155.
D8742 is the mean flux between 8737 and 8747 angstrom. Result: 2.38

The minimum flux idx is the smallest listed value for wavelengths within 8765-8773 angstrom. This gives 2.398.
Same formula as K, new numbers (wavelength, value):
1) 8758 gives 2.576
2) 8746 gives 2.594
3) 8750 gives 2.416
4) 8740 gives 2.16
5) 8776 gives 1.977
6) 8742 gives 2.312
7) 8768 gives 2.398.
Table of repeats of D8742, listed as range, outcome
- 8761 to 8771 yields 2.72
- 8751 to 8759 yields 2.34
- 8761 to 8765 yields 2.93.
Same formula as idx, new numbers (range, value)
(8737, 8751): 2.16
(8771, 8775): 2.482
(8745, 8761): 2.155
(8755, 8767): 2.213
